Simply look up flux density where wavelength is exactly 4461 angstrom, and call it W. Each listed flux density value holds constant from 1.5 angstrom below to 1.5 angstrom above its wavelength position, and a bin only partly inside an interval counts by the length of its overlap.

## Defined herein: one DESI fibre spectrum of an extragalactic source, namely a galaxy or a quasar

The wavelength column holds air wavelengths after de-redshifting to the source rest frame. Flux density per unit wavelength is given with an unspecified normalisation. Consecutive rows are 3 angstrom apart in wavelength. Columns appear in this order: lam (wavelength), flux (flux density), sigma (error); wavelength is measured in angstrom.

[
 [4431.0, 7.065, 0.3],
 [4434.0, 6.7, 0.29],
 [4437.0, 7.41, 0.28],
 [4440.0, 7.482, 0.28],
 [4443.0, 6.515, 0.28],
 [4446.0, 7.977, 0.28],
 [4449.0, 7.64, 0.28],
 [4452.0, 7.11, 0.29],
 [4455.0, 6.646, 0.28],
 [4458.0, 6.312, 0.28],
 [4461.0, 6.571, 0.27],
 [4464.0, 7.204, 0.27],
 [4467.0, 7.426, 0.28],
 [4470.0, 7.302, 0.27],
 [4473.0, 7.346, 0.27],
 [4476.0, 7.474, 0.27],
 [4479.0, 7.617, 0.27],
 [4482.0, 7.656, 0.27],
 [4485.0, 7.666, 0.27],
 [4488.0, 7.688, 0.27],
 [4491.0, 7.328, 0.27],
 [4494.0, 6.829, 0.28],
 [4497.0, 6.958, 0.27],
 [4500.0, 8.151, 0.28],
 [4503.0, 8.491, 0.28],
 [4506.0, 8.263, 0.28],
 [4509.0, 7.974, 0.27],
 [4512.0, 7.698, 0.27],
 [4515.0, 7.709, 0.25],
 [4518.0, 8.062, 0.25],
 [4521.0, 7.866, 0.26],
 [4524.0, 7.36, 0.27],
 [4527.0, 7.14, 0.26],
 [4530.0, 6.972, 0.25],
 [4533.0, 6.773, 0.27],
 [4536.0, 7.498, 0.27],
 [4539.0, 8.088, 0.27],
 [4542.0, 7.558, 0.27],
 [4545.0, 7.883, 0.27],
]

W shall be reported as 6.571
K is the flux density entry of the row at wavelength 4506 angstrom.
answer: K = 8.263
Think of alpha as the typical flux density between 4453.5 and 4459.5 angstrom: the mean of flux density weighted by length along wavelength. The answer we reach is 6.48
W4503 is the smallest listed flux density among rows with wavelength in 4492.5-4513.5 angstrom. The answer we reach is 6.829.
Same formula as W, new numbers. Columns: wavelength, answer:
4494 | 6.829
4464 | 7.204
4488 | 7.688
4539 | 8.088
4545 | 7.883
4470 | 7.302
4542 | 7.558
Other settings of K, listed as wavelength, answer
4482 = 7.656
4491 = 7.328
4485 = 7.666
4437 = 7.41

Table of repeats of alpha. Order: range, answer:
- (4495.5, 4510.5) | 7.97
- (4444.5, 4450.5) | 7.81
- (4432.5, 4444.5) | 7.03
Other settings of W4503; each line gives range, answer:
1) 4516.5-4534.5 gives 6.773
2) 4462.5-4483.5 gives 7.204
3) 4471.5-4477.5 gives 7.346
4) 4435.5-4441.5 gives 7.41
